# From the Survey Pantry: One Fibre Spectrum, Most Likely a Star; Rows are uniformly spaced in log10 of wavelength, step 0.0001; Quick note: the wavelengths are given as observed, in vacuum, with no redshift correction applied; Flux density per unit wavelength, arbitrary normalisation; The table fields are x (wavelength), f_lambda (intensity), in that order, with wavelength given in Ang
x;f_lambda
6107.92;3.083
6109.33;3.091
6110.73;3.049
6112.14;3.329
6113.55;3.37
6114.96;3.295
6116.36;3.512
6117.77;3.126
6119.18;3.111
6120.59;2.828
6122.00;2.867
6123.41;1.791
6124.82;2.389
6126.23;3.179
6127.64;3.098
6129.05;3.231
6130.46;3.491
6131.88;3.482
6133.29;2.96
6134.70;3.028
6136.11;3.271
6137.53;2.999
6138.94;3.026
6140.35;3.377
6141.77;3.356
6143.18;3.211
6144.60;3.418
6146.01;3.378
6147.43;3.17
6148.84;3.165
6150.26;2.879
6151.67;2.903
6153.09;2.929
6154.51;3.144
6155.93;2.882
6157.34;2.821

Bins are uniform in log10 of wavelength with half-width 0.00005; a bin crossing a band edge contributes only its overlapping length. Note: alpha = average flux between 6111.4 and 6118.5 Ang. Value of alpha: 3.32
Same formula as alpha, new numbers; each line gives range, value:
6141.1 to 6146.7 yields 3.34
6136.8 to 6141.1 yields 3.13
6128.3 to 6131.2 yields 3.35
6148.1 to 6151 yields 3.03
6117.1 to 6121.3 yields 3.02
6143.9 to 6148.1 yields 3.32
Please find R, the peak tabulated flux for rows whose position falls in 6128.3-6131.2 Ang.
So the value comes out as 3.491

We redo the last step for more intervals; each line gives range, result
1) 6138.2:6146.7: 3.418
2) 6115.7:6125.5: 3.512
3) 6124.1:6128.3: 3.179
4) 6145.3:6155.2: 3.378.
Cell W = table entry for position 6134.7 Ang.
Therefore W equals 3.028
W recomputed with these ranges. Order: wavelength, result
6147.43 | 3.17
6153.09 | 2.929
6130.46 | 3.491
